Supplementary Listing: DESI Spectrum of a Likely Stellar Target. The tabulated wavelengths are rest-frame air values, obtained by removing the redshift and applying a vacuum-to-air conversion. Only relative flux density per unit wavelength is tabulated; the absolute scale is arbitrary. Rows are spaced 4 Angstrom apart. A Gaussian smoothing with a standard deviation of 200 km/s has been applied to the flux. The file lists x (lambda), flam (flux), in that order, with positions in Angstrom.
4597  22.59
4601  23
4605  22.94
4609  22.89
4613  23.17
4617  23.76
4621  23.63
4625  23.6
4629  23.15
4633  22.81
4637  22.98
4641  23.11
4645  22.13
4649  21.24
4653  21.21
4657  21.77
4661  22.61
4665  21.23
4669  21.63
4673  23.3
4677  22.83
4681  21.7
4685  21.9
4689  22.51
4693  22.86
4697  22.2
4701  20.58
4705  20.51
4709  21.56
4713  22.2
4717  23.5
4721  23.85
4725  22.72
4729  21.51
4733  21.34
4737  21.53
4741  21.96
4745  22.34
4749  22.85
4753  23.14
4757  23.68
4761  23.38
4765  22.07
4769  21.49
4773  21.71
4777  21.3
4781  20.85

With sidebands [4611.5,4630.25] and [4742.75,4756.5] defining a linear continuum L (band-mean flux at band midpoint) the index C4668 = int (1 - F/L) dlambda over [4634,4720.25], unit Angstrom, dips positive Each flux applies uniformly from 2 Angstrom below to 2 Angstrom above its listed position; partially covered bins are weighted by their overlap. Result 4.1 Angstrom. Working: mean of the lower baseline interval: 23.5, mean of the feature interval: 22.1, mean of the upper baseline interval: 22.9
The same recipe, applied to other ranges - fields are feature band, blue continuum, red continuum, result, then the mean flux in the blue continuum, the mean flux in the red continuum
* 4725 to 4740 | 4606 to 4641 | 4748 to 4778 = 0.65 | 23.2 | 22.5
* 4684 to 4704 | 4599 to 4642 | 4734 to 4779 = 0.67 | 23.2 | 22.3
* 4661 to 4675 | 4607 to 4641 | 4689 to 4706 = 0.12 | 23.2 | 21.7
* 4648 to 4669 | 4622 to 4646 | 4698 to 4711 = 0.64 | 23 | 21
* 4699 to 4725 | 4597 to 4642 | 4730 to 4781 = 0.45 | 23.2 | 22.2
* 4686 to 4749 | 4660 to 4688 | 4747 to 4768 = 1.33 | 22.2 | 23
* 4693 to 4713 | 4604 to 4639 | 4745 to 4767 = 1.38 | 23.2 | 23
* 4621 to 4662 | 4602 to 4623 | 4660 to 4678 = 0.44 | 23.3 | 22.3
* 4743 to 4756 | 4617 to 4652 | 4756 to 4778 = -0.30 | 22.8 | 22.3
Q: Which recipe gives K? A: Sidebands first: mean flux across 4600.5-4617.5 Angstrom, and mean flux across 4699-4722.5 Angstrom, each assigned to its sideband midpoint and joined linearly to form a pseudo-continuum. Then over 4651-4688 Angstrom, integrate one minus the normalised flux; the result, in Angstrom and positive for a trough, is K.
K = 0.7 Angstrom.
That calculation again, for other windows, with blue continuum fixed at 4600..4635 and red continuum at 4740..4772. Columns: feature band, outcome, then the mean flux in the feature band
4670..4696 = 0.5 Angstrom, 22.5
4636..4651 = 0.5 Angstrom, 22.3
